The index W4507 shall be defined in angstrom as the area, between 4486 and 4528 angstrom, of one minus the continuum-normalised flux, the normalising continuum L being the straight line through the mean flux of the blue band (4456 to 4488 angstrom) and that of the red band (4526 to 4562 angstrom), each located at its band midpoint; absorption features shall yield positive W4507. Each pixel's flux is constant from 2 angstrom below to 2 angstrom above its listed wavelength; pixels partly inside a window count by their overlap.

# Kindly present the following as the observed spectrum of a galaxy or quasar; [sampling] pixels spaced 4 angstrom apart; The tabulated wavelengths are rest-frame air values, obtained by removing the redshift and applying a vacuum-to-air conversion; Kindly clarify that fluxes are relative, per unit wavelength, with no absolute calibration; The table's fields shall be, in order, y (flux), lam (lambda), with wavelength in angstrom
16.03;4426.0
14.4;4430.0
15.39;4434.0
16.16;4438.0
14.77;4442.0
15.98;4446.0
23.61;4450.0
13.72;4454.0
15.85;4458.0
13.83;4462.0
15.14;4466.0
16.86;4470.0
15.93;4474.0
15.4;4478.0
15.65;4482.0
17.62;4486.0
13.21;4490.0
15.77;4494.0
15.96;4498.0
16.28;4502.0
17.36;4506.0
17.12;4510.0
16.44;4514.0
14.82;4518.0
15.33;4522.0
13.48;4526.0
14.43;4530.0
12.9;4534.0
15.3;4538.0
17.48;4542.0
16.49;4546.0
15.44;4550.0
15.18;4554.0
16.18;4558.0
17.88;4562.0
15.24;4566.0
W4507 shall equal -0.1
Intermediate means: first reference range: 15.8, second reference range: 15.5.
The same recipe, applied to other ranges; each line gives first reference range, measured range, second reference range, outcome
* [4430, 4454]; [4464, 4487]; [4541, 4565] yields 0.7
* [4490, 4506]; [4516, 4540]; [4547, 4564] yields 2.5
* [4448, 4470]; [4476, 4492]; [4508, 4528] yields 0.6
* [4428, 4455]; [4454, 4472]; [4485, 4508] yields 1.1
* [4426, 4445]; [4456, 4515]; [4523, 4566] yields -1.9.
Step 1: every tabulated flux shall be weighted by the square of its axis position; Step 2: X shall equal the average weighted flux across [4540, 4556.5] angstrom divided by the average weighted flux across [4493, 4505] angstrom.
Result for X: 1.02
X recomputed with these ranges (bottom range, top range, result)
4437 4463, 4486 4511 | 1.00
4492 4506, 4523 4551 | 0.95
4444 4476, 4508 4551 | 0.97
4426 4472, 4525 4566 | 1.01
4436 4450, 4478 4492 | 0.94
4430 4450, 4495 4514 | 1.05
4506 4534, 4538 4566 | 1.08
